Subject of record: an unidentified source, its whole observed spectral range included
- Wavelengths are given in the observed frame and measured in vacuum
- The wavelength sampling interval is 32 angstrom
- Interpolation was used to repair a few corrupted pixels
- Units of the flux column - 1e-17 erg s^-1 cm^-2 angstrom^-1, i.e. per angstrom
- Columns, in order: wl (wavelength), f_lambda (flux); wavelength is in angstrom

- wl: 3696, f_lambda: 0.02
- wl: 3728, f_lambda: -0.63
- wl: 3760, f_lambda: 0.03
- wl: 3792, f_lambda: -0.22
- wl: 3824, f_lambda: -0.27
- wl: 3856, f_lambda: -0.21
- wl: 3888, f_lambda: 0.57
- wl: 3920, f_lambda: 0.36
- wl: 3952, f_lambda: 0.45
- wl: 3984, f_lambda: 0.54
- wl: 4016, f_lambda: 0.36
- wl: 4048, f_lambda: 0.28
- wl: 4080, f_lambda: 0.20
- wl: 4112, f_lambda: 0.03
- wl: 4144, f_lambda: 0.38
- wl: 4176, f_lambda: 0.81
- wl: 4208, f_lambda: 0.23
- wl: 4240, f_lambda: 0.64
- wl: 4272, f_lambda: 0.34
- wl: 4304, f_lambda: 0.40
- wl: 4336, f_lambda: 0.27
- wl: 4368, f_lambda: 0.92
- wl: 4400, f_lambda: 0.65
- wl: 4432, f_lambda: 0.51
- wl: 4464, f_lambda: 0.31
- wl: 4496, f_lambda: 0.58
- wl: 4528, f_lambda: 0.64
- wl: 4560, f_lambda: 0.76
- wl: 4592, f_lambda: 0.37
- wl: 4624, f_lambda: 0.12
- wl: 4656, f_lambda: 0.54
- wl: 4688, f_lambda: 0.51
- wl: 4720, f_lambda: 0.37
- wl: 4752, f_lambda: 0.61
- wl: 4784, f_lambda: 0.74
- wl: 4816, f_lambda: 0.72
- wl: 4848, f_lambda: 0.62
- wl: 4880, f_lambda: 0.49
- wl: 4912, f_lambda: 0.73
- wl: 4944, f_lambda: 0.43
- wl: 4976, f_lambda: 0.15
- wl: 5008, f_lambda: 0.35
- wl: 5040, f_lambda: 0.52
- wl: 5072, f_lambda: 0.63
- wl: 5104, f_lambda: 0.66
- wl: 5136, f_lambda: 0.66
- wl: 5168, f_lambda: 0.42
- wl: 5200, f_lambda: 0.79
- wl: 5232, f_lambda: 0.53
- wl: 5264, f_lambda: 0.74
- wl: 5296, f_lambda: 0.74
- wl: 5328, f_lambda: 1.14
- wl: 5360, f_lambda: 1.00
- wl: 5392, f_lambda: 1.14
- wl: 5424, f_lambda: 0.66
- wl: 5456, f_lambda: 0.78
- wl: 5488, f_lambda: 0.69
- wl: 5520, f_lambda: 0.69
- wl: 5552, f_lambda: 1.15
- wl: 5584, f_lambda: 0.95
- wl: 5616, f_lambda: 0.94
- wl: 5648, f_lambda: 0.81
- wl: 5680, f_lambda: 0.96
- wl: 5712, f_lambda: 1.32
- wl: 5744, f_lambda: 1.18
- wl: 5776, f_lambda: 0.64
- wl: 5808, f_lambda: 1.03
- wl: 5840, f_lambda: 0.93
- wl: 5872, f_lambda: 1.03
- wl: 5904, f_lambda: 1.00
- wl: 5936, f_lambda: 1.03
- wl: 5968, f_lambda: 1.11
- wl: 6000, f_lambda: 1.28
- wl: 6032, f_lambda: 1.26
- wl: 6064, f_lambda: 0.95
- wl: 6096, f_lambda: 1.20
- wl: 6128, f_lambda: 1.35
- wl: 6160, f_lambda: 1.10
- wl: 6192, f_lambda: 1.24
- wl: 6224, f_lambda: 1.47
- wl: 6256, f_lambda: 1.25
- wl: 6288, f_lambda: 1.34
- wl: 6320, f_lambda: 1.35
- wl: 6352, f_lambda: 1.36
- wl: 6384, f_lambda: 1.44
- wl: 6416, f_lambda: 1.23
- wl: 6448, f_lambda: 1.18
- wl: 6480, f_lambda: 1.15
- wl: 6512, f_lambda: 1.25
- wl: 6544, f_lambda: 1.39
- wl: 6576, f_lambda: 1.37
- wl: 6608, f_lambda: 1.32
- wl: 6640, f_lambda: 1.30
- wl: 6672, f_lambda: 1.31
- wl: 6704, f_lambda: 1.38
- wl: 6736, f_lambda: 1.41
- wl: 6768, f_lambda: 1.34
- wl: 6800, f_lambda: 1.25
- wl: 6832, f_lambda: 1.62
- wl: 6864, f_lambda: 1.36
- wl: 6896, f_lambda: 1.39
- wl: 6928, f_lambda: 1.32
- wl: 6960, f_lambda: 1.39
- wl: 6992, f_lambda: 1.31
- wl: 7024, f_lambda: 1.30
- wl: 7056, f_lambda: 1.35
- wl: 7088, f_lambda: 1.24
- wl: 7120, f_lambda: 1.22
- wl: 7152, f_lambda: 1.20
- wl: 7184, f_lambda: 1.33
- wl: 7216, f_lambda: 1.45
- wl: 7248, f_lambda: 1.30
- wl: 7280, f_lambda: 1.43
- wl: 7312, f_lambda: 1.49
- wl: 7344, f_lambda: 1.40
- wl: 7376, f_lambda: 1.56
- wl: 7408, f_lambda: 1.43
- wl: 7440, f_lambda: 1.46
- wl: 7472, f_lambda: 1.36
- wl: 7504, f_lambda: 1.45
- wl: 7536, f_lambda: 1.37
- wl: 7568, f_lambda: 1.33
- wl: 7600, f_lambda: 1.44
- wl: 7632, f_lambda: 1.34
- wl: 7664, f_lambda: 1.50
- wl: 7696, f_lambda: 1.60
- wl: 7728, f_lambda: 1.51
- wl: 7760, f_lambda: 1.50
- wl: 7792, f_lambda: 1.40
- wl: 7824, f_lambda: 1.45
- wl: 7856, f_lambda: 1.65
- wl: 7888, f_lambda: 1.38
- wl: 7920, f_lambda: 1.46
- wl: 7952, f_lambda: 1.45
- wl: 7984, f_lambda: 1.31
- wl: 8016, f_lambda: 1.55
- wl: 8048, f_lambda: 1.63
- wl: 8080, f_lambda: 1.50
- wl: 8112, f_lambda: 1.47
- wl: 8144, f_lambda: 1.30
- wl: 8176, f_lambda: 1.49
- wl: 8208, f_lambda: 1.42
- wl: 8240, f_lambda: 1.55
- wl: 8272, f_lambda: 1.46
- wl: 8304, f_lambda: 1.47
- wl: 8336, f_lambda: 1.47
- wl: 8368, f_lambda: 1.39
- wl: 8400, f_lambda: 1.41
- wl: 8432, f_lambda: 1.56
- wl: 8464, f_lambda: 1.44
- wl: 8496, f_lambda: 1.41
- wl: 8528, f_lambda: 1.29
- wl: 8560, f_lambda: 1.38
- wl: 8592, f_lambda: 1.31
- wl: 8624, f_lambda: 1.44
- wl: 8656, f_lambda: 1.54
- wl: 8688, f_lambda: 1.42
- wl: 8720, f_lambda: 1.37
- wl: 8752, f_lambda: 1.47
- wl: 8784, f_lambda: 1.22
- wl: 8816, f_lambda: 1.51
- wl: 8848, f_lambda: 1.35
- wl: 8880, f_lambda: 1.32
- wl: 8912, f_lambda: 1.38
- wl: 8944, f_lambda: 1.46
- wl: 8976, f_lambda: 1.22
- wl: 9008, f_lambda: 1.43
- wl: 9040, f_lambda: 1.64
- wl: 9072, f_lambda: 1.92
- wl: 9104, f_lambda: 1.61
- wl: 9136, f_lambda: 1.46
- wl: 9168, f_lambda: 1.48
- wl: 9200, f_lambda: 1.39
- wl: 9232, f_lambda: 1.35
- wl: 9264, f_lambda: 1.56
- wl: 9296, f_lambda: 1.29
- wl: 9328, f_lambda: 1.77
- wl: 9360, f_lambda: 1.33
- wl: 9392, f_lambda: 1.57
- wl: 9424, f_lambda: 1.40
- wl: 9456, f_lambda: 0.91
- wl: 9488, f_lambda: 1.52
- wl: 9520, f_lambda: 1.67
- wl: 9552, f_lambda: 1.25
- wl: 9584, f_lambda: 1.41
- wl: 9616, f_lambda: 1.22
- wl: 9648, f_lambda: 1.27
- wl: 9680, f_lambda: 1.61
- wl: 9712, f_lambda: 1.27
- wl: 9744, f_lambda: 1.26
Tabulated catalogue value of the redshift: 0.38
